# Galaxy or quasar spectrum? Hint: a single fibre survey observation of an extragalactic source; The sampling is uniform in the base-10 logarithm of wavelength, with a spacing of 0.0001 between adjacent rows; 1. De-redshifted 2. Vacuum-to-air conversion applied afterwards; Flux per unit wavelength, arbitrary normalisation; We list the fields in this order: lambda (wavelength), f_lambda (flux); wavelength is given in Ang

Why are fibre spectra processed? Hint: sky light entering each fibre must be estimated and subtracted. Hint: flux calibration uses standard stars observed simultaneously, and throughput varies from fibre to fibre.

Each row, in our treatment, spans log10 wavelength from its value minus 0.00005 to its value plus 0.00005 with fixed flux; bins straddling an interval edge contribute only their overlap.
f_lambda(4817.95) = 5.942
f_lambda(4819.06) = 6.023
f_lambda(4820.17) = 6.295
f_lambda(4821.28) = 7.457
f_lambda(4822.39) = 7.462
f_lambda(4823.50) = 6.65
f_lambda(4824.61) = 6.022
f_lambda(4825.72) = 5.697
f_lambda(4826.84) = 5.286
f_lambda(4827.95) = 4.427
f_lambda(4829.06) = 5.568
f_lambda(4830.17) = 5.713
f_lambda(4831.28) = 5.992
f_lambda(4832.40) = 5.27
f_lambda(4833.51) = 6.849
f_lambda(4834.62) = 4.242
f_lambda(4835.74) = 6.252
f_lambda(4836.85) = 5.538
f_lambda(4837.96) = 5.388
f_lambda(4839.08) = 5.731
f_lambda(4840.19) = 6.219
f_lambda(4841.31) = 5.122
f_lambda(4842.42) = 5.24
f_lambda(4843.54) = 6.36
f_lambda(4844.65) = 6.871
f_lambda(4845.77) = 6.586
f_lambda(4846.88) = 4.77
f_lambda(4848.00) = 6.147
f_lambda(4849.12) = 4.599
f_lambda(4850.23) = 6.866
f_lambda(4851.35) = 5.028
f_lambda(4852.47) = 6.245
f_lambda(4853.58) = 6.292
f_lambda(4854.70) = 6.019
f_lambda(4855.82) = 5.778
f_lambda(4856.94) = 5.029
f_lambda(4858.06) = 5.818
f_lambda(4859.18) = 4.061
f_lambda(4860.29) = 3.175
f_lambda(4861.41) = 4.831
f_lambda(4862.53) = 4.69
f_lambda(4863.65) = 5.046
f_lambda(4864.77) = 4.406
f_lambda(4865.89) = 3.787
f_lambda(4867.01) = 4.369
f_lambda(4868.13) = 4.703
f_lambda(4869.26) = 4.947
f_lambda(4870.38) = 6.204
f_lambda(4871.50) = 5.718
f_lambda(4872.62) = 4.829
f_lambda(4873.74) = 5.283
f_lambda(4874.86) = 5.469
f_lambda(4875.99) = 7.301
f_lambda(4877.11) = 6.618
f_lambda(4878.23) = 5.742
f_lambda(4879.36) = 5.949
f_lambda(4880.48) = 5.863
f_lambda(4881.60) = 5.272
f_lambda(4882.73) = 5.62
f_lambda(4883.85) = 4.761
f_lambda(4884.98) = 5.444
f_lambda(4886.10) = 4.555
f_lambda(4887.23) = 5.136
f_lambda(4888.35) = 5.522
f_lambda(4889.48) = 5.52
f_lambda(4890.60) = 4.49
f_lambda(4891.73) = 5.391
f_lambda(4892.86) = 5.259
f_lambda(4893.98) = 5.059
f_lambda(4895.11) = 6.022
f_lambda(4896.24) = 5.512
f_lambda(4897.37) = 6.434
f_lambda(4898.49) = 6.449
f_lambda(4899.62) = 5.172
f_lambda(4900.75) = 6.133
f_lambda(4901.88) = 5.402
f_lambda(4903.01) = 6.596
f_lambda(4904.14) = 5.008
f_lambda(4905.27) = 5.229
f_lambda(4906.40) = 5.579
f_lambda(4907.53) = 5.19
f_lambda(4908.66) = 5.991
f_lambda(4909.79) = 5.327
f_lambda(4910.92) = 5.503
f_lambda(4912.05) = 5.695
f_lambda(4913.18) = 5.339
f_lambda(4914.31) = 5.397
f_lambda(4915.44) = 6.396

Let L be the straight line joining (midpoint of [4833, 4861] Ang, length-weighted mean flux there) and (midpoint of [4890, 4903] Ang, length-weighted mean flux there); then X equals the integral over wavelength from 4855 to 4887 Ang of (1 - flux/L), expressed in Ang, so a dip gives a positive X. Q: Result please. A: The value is 2.4 Ang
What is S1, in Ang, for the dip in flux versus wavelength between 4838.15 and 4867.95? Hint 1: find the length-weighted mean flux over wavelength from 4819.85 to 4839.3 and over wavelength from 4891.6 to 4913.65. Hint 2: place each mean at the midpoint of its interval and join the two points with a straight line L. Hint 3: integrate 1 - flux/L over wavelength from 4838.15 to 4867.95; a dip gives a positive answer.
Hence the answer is 2.3 Ang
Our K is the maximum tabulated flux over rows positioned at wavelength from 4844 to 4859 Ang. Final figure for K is 6.871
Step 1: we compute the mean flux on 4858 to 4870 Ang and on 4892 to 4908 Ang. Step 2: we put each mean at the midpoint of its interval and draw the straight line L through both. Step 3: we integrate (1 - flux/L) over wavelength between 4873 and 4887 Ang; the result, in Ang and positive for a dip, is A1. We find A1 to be -1.8 Ang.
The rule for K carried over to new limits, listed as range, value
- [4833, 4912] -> 7.301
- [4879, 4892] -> 5.949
